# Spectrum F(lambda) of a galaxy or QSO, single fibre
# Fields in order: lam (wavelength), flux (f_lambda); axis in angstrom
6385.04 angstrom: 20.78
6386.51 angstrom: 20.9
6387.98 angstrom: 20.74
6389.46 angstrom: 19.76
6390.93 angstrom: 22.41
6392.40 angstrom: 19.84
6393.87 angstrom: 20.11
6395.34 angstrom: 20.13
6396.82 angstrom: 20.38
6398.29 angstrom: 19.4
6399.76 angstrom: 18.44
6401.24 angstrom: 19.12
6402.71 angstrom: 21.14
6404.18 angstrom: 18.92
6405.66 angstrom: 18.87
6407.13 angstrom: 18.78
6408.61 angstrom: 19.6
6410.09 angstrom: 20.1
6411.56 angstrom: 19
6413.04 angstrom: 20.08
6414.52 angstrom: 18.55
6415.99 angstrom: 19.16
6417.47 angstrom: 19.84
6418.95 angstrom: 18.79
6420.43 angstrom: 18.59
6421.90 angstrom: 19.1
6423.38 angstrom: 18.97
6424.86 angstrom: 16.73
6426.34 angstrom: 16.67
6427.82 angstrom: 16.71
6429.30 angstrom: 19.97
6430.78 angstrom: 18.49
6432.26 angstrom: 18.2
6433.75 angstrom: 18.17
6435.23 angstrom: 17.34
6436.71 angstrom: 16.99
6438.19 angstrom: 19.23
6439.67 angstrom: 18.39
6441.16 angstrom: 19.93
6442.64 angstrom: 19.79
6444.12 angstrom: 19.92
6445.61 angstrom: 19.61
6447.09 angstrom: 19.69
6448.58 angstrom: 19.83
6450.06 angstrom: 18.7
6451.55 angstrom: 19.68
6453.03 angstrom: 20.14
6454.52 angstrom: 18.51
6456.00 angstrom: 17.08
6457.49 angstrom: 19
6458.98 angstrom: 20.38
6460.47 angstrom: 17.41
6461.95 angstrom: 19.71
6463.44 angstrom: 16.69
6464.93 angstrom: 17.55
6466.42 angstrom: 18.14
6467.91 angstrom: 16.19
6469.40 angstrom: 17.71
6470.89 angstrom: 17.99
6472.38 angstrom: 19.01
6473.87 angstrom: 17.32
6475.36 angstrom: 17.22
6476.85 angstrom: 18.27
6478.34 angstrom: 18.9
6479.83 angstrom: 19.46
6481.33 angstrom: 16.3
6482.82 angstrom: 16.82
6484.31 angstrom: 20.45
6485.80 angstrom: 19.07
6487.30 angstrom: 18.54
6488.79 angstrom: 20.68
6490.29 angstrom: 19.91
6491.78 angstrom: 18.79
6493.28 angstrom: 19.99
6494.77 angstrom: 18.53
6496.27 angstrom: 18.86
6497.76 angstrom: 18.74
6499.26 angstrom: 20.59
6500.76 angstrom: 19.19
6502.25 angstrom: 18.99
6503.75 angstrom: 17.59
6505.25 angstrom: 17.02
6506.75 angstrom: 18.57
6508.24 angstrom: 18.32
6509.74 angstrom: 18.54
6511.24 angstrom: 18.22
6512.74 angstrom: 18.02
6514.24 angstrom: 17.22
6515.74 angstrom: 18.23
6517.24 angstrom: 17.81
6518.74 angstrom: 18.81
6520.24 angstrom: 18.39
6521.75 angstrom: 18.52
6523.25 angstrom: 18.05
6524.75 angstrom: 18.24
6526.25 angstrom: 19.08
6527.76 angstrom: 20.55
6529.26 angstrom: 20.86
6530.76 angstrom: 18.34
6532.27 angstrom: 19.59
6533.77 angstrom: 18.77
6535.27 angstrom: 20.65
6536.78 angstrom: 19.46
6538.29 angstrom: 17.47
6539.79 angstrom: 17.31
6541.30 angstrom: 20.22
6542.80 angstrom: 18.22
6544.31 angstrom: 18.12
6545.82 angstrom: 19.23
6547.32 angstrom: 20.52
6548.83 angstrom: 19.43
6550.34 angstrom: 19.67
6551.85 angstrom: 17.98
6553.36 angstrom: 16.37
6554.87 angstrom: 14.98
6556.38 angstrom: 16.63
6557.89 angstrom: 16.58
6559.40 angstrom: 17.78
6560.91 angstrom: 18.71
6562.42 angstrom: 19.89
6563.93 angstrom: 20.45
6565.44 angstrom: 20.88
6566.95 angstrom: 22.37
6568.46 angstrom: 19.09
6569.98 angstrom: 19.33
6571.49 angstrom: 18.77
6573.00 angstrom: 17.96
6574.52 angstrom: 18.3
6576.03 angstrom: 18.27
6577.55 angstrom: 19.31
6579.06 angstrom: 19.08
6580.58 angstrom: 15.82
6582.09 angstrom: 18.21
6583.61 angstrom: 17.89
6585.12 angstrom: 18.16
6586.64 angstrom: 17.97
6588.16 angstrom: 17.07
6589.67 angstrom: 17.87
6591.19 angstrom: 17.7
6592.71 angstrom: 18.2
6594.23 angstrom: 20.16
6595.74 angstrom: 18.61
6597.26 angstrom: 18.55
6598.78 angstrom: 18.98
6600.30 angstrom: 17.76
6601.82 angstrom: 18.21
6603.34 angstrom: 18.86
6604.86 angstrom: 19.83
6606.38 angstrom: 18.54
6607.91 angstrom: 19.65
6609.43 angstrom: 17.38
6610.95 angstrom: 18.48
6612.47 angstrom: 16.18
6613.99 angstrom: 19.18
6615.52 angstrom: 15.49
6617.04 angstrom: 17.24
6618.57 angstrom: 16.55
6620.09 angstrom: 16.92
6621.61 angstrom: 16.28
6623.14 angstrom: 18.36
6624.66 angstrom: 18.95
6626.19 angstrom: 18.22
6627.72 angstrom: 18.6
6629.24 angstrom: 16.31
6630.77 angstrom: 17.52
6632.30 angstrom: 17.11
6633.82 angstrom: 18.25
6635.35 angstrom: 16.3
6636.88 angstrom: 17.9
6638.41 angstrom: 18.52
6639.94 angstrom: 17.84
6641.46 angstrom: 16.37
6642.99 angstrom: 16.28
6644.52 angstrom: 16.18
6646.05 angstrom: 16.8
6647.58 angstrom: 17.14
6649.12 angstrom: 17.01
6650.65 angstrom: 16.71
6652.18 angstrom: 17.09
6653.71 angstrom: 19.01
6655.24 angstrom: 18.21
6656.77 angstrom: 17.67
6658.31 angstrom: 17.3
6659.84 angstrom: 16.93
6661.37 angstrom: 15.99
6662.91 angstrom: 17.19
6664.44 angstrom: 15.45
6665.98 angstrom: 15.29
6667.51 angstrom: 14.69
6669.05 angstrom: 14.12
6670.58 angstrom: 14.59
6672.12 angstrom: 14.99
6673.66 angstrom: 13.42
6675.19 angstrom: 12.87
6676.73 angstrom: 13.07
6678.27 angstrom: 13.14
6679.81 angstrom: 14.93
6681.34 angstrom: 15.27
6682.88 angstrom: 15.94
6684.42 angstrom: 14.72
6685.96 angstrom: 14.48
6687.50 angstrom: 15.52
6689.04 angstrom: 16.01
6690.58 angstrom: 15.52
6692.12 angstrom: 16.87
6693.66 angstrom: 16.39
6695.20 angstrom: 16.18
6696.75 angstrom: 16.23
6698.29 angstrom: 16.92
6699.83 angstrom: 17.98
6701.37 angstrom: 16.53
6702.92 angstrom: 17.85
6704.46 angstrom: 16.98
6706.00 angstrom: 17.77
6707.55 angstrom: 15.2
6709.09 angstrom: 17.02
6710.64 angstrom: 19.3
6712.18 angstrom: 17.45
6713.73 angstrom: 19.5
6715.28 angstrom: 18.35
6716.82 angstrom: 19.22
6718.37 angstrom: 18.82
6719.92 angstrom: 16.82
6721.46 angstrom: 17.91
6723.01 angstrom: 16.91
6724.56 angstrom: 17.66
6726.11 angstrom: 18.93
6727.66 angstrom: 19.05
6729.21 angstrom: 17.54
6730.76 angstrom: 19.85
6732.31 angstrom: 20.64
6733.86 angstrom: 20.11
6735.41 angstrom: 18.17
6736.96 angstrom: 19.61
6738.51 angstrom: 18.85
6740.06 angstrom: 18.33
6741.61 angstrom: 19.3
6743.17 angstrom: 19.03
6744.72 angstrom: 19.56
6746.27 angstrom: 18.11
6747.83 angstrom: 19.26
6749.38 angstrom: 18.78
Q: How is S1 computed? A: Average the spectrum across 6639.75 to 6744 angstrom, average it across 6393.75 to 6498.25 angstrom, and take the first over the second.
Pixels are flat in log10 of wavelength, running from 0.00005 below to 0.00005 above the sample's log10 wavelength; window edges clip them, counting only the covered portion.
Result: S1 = 0.9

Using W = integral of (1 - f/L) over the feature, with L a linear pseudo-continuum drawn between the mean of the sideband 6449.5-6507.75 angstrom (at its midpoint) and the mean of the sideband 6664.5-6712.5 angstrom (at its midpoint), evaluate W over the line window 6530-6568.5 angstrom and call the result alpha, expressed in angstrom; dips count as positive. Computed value -2.6 angstrom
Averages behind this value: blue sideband 18.6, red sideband 15.7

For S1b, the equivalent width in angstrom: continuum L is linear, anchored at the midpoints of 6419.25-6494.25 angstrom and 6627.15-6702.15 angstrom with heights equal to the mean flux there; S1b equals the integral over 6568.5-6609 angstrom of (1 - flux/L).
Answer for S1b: -3.2 angstrom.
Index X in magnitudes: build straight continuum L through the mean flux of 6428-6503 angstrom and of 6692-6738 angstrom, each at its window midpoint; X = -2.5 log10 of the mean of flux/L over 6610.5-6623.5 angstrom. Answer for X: 0.07 mag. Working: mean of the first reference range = 18.7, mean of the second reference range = 17.9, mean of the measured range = 17.1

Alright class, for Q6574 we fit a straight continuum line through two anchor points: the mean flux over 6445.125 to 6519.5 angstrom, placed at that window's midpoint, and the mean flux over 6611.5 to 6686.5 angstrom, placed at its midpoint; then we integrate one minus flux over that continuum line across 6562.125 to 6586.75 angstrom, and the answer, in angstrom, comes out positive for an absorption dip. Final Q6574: -2.2 angstrom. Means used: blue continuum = 18.6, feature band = 18.9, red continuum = 16.4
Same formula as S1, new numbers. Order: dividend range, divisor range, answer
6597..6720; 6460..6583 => 0.91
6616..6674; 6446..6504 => 0.90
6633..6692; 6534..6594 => 0.87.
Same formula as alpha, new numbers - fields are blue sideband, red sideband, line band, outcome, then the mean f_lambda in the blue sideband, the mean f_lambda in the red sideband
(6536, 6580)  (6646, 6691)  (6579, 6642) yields -2.3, 18.7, 15.7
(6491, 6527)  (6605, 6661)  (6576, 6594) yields -0.1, 18.5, 17.5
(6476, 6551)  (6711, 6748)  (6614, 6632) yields 1.3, 18.8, 18.7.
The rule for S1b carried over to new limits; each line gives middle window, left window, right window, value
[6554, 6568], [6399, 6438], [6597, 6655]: -0.6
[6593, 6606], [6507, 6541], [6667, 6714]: -1.1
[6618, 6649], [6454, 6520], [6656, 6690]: -2.9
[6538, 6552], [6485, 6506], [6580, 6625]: -0.3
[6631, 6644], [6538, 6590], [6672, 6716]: -0.1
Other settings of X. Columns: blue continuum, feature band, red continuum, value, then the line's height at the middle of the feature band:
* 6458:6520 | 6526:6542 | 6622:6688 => -0.08 mag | 17.9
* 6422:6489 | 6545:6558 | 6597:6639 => 0.01 mag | 18.1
